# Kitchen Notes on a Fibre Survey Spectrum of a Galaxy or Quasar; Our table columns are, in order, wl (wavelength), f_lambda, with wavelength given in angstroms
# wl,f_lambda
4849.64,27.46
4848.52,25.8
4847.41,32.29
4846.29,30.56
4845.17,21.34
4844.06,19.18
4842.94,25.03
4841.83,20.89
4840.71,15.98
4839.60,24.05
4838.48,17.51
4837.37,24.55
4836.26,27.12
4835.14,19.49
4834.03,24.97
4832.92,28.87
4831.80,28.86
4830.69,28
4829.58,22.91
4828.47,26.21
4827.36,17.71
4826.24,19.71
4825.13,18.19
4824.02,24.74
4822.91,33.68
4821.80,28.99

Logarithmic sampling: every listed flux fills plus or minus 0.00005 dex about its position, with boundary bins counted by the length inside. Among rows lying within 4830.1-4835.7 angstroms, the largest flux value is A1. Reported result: 28.87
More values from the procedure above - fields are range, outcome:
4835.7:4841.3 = 27.12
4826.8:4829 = 26.21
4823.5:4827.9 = 24.74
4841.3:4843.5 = 25.03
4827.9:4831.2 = 28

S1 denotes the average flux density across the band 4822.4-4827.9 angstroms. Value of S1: 22.7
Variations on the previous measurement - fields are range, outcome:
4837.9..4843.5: 20.7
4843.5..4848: 25.9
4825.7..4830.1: 21.6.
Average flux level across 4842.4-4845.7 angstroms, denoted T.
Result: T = 21.8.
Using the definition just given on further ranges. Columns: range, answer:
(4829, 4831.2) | 25.5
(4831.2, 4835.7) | 25.6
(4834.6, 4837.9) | 23.7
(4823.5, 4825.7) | 21.4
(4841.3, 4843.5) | 23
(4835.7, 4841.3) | 21.8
